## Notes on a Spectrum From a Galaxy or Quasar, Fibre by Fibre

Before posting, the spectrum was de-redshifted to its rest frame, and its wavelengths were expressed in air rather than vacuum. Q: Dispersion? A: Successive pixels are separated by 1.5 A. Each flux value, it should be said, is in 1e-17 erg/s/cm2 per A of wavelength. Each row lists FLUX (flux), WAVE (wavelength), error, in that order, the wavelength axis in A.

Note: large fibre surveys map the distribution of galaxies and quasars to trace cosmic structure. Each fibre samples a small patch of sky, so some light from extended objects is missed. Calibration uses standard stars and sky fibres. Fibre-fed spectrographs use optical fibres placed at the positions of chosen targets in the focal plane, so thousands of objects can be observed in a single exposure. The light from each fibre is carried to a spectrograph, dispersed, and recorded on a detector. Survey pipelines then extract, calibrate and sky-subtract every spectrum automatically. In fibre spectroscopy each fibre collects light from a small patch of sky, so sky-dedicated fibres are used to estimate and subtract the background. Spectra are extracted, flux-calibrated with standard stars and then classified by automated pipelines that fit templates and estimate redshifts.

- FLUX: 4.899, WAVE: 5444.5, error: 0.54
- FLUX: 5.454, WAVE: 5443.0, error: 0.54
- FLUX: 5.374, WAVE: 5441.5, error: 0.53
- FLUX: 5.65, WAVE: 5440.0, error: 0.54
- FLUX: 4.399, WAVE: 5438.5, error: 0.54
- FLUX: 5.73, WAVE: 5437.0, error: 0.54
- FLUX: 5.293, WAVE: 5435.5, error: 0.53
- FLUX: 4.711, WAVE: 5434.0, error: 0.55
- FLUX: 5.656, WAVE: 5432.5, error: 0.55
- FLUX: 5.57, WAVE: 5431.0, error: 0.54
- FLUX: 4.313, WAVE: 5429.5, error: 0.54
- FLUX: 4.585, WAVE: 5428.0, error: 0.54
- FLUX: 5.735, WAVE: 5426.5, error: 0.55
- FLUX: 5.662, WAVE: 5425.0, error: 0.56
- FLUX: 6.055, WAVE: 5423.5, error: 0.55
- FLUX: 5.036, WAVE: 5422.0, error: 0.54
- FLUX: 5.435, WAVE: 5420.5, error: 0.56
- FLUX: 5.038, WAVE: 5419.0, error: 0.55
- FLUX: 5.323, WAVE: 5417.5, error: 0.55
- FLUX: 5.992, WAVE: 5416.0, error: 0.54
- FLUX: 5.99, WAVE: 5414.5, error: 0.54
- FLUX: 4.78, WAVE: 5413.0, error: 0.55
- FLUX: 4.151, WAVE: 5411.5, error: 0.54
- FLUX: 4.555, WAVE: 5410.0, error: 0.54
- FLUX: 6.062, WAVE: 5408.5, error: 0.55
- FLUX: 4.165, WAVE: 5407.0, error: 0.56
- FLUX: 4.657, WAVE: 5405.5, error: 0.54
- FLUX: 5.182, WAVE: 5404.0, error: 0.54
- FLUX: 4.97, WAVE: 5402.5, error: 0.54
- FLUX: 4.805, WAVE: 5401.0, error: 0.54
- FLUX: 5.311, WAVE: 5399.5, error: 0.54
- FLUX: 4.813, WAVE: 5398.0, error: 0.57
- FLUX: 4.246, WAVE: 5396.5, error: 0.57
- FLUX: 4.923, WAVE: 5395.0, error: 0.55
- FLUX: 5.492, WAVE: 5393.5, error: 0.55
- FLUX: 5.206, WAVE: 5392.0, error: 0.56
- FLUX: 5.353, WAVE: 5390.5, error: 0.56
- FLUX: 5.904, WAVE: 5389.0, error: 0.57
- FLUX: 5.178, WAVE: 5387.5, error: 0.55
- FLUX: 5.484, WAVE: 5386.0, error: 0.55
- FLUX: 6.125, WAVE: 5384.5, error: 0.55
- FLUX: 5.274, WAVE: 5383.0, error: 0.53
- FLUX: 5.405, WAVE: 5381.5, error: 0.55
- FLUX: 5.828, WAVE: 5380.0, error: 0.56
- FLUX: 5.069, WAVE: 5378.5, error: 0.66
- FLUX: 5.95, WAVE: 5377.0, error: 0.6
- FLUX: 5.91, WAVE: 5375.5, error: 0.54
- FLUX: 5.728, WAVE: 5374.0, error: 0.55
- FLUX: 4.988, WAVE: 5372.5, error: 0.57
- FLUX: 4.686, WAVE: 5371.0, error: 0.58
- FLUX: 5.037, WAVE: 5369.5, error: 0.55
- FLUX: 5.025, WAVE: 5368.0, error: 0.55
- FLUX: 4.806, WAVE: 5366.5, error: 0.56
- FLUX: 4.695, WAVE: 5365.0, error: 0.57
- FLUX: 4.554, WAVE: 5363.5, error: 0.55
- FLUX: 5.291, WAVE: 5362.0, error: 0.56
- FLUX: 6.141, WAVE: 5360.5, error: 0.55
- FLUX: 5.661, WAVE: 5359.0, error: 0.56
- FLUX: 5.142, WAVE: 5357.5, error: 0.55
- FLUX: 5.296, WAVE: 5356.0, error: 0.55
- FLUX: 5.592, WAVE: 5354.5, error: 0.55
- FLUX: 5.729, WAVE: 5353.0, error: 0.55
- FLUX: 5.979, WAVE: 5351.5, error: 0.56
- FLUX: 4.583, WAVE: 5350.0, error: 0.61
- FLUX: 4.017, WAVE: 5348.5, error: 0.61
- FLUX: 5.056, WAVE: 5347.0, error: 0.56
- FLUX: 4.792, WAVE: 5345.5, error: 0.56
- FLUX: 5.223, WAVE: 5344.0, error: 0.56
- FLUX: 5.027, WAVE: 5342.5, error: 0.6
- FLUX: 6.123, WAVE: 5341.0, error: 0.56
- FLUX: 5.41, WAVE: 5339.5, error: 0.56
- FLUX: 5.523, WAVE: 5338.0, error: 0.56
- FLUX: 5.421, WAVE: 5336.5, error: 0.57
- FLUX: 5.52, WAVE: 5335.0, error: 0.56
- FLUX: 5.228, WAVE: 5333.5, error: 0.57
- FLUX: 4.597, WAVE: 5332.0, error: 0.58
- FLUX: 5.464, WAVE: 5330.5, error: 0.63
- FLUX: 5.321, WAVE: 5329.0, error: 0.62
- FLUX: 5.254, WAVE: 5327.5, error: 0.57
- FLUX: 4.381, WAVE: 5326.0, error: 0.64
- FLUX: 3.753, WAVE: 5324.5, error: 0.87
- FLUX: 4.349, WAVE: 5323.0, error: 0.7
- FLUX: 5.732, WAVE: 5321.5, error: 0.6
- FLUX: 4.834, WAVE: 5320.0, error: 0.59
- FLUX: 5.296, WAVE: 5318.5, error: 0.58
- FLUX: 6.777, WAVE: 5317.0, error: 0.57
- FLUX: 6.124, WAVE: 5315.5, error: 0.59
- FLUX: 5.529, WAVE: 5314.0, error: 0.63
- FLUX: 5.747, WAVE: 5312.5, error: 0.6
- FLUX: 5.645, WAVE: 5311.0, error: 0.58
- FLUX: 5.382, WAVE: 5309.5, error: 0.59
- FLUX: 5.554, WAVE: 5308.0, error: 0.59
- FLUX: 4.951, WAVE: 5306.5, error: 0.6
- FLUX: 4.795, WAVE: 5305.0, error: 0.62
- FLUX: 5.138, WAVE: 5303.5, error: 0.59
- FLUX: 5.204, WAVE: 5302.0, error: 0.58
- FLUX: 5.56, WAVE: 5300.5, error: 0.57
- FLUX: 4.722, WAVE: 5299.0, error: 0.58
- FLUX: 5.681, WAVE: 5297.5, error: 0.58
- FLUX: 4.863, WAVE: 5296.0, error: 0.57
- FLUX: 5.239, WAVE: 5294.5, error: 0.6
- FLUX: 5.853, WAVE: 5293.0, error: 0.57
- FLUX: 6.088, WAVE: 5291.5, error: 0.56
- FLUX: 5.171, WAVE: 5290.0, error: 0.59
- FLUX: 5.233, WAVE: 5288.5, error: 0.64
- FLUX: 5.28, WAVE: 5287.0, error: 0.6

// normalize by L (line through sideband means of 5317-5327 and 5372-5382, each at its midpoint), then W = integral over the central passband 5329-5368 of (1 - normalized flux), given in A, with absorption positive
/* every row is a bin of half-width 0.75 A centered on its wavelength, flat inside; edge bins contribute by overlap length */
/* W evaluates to -0.1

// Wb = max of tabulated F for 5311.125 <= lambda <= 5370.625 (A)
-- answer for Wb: 6.777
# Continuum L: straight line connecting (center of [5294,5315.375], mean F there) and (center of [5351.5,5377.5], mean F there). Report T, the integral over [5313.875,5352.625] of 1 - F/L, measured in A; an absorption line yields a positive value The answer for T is 0.8 A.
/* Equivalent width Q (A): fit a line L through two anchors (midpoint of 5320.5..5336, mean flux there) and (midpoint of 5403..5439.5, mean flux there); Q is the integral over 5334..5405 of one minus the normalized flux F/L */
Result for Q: -2.9 A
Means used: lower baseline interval 4.97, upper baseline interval 5.17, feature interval 5.26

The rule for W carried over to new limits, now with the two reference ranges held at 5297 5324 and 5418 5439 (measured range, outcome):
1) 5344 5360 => 0.4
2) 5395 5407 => 1.0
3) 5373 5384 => -0.6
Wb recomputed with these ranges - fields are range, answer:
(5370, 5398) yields 6.125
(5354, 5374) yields 6.141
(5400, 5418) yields 6.062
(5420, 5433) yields 6.055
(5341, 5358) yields 6.123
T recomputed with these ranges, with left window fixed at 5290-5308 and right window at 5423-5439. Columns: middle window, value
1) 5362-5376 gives 0.59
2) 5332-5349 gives 0.23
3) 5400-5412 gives 0.94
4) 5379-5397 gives -0.41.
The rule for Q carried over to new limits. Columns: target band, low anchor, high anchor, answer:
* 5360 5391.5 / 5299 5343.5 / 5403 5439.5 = -0.7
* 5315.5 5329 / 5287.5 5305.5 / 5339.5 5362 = 0.5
